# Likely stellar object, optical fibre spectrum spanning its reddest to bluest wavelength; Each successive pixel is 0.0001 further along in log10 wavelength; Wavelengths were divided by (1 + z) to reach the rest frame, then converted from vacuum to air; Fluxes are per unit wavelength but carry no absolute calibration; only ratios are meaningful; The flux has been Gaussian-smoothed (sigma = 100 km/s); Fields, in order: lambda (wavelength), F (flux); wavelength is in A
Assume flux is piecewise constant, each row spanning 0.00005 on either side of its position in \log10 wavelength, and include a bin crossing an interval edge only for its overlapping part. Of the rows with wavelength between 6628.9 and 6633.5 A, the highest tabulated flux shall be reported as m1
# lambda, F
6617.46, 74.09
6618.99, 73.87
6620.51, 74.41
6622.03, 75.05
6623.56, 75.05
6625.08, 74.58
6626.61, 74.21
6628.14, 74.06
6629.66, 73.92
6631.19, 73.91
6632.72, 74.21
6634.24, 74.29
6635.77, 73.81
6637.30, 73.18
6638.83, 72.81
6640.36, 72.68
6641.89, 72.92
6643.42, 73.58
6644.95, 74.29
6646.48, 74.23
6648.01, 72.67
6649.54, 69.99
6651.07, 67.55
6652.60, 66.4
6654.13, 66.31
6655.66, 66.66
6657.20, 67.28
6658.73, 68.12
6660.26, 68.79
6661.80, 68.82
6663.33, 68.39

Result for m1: 74.21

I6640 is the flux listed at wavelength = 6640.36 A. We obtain 72.68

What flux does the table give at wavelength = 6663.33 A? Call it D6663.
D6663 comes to 68.39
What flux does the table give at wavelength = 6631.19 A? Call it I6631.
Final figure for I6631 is 73.91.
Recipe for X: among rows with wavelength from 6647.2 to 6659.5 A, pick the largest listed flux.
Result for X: 72.67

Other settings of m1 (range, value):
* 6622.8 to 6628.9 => 75.05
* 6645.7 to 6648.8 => 74.23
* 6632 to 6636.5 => 74.29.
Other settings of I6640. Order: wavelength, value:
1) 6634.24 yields 74.29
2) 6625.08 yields 74.58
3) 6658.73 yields 68.12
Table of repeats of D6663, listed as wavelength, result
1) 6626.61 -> 74.21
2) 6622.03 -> 75.05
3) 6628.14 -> 74.06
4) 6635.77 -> 73.81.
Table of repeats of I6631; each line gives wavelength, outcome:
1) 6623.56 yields 75.05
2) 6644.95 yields 74.29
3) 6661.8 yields 68.82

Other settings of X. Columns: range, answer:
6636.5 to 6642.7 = 73.18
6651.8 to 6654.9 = 66.4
